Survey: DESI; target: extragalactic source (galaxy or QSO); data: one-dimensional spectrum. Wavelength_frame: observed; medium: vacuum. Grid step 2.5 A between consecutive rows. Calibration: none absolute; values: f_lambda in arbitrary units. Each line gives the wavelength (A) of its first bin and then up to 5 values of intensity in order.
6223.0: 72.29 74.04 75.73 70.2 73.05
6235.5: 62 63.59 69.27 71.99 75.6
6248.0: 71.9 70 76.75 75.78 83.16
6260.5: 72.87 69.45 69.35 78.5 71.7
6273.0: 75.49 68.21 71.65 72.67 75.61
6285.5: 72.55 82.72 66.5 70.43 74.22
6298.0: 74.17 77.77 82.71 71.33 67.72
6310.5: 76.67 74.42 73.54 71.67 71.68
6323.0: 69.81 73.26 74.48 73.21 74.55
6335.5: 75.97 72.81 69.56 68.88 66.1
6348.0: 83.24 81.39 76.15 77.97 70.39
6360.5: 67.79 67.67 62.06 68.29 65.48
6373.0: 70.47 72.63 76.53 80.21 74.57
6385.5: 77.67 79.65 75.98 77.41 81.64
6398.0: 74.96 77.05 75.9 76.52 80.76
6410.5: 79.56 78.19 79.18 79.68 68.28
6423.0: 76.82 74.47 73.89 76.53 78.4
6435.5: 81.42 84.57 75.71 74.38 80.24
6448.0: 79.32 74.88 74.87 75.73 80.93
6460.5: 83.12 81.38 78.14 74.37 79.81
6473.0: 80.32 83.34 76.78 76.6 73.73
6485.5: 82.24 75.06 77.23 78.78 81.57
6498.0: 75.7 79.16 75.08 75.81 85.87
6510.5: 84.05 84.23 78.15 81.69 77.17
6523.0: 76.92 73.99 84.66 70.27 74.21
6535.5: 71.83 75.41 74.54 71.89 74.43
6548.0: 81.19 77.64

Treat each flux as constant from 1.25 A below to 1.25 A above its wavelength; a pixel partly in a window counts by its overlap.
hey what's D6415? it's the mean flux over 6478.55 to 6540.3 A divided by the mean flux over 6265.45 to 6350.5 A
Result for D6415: 1.06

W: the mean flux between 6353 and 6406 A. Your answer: 73.9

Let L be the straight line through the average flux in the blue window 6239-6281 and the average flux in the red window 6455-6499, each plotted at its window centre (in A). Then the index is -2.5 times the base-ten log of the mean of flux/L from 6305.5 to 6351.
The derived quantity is 0.03 mag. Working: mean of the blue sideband 73.1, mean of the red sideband 78.7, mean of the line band 73.1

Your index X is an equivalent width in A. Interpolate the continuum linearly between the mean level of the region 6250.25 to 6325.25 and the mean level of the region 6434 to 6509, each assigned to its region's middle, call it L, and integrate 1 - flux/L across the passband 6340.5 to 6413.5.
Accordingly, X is 1.4 A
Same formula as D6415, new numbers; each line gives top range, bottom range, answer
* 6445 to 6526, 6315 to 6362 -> 1.07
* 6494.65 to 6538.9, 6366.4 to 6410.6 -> 1.03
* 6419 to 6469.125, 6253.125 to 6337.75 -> 1.05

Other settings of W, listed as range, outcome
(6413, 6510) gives 78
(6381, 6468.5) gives 77.7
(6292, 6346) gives 73.1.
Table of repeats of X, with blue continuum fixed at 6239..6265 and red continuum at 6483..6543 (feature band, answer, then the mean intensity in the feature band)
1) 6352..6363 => 0.4 A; 72.4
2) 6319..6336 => 0.4 A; 73.1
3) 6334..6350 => 0.4 A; 73.2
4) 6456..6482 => -0.8 A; 79.3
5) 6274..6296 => 0.4 A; 72.7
